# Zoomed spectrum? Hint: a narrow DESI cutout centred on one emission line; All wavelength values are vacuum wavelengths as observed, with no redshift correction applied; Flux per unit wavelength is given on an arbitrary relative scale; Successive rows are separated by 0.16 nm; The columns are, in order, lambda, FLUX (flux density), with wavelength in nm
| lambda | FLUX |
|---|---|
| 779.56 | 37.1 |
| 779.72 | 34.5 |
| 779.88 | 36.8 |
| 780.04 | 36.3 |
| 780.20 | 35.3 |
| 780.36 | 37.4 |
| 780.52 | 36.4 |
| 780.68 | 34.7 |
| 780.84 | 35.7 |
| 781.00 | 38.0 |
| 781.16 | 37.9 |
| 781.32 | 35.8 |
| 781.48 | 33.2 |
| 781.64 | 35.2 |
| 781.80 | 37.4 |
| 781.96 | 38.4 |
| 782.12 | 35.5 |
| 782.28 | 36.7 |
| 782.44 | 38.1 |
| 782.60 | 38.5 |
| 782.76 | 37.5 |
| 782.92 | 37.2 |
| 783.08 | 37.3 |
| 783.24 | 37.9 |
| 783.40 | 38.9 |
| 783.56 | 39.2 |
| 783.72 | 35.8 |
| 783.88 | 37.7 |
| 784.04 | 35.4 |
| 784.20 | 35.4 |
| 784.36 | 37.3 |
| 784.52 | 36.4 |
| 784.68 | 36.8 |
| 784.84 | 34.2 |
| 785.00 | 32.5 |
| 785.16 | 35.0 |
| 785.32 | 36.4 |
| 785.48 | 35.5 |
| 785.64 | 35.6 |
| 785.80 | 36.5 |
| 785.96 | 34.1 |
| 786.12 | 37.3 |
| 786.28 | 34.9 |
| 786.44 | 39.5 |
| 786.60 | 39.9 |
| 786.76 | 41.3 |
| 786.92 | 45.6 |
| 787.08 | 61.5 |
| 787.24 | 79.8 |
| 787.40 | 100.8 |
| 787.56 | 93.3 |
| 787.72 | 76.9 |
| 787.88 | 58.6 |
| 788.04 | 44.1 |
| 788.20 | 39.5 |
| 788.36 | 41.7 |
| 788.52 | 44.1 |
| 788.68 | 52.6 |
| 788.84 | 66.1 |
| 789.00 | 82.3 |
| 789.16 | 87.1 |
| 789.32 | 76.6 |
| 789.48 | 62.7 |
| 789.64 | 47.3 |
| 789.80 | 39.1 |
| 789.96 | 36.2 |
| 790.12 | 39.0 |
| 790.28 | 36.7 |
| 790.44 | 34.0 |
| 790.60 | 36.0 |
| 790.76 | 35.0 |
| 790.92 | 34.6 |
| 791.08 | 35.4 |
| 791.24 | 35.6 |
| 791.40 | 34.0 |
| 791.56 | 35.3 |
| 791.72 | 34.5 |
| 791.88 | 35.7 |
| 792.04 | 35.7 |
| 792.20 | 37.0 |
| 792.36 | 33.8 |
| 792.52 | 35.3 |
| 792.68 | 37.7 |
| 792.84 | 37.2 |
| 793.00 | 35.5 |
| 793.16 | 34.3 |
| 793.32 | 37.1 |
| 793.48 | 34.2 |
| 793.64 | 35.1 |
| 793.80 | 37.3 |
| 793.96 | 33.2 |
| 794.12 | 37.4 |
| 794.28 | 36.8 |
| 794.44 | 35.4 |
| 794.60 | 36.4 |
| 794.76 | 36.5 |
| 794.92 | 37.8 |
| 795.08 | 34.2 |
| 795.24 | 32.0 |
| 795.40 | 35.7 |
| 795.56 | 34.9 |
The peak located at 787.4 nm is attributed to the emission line [S II] 6716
